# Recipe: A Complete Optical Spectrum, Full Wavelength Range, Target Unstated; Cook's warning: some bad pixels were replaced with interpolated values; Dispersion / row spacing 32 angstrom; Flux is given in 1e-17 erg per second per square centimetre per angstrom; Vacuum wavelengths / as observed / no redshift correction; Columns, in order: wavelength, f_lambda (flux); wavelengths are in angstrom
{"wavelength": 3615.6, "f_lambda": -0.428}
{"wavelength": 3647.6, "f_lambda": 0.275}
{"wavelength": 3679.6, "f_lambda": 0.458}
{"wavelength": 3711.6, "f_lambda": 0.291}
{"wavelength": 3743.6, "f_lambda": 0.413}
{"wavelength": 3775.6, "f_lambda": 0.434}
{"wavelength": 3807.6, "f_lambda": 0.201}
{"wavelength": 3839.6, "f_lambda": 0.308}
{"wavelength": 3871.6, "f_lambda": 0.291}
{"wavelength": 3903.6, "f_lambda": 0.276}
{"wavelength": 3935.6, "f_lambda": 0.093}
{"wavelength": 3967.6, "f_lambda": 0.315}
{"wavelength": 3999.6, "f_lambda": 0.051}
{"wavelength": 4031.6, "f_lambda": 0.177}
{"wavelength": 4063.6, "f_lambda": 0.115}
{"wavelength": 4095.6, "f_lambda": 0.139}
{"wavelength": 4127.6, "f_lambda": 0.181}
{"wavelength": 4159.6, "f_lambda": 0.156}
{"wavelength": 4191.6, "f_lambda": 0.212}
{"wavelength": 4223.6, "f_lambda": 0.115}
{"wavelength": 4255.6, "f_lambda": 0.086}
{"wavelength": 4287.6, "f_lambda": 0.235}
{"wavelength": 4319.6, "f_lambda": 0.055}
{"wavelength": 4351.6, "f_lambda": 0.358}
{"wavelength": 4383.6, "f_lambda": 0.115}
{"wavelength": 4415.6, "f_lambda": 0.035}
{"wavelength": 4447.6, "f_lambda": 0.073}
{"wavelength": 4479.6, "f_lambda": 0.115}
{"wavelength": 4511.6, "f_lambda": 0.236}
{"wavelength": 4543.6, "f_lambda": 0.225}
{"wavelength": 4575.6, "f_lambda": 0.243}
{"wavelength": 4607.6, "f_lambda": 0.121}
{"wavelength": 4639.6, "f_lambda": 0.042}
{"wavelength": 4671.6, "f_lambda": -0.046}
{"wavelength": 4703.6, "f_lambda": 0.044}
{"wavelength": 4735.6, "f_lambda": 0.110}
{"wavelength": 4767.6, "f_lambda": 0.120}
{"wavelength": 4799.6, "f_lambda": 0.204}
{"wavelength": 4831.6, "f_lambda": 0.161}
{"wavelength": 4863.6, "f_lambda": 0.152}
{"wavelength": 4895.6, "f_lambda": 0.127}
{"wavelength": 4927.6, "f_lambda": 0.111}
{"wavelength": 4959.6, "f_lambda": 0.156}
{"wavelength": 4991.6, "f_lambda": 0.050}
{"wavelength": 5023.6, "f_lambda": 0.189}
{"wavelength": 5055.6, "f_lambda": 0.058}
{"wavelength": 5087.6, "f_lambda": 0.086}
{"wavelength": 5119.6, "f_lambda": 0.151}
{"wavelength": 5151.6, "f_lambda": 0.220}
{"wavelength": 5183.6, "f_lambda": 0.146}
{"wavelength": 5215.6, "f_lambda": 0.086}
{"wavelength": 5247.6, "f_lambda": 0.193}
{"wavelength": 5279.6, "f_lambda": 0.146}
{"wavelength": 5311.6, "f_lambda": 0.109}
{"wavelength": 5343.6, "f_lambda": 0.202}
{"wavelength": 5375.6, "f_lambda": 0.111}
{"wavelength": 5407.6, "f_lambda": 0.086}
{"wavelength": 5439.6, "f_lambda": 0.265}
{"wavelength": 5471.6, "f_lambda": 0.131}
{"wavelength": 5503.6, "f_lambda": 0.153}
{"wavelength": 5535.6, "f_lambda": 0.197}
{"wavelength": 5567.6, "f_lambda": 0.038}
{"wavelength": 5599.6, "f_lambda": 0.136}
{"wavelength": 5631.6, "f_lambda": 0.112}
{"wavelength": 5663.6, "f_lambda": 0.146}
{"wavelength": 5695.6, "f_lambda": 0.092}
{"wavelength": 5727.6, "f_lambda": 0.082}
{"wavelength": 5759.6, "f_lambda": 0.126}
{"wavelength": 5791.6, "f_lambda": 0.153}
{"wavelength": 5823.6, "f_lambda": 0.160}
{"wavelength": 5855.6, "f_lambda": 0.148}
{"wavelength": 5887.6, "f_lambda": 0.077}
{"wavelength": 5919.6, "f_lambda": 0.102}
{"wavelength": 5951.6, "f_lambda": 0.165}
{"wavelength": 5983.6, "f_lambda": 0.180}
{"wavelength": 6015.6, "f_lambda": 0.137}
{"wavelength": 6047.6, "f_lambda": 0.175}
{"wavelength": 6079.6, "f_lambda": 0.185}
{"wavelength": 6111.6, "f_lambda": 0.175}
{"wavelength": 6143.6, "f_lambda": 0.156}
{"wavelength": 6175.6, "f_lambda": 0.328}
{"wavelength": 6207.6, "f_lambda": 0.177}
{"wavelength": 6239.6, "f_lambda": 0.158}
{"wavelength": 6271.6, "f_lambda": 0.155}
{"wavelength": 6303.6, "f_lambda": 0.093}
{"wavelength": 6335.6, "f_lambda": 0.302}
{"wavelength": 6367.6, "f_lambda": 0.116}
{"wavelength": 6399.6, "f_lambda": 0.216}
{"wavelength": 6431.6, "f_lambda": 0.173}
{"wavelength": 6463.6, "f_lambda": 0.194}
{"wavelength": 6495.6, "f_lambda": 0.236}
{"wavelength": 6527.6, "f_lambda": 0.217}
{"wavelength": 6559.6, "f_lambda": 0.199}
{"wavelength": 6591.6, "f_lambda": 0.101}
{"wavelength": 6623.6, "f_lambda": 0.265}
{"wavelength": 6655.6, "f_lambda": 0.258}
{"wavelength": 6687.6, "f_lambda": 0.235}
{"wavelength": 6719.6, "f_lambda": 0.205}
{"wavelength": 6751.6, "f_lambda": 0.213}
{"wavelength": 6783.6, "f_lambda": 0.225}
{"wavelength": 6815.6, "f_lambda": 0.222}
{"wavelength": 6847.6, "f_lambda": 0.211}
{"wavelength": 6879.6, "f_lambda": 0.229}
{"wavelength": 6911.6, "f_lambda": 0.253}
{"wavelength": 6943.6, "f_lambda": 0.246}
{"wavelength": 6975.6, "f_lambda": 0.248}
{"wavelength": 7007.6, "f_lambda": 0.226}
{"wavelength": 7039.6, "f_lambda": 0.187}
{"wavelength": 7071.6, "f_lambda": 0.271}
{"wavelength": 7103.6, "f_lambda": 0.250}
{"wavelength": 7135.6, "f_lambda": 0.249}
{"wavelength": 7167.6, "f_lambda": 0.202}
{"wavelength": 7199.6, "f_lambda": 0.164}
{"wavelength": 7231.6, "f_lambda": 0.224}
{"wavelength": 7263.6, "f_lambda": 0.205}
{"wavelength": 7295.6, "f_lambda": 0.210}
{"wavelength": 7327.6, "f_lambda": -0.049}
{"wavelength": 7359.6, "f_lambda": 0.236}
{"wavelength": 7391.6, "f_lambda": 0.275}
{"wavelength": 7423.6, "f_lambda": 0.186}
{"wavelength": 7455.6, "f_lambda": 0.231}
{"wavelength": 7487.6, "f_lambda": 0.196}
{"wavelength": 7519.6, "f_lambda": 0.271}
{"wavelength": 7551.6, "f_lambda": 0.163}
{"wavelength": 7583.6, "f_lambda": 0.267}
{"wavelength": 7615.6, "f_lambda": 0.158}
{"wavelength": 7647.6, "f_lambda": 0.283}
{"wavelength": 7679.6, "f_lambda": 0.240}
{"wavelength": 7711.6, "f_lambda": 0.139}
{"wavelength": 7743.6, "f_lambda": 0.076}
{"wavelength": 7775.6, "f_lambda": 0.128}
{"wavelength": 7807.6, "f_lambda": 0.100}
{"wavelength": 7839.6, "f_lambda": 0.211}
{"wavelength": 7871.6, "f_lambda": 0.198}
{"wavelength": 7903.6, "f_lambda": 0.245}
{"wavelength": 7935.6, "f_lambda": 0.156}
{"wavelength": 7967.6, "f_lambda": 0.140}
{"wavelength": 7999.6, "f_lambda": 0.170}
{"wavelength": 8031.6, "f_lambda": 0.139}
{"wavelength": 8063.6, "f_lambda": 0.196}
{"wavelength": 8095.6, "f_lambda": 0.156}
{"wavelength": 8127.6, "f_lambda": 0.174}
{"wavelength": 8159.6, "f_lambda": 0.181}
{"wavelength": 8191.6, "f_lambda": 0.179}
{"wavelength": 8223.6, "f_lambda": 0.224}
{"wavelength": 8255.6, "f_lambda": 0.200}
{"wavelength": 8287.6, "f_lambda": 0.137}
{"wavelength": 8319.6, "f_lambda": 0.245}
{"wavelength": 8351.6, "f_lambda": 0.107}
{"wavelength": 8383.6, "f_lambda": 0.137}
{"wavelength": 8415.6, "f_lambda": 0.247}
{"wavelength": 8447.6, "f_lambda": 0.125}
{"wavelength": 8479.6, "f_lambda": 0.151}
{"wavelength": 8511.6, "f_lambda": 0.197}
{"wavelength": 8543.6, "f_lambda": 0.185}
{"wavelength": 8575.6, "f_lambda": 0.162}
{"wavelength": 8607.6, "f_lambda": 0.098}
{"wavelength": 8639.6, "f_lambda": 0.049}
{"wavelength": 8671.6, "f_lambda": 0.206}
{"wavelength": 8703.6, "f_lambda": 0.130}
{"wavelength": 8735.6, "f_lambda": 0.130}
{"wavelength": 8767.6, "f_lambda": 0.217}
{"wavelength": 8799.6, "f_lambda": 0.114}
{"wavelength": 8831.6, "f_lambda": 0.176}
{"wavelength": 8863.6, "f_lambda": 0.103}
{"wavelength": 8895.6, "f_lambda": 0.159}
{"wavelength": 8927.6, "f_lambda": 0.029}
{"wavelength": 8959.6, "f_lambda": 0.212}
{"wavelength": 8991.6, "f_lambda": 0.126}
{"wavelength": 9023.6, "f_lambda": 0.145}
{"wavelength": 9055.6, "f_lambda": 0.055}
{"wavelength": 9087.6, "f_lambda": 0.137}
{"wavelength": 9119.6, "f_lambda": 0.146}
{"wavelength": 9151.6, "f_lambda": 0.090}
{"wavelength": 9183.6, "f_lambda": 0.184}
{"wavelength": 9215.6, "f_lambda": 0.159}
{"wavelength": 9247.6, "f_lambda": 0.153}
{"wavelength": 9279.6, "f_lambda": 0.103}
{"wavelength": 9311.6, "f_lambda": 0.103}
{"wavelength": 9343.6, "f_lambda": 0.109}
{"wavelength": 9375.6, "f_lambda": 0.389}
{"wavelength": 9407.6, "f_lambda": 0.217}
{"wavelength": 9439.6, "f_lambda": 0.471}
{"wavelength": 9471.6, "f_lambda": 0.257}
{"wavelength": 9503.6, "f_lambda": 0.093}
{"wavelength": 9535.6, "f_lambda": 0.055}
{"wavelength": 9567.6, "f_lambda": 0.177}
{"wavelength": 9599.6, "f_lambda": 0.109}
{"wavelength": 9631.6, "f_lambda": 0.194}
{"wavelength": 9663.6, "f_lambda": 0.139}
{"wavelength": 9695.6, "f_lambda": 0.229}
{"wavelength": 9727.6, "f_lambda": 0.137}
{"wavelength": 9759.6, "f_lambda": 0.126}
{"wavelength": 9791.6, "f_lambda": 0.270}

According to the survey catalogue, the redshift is 0.660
